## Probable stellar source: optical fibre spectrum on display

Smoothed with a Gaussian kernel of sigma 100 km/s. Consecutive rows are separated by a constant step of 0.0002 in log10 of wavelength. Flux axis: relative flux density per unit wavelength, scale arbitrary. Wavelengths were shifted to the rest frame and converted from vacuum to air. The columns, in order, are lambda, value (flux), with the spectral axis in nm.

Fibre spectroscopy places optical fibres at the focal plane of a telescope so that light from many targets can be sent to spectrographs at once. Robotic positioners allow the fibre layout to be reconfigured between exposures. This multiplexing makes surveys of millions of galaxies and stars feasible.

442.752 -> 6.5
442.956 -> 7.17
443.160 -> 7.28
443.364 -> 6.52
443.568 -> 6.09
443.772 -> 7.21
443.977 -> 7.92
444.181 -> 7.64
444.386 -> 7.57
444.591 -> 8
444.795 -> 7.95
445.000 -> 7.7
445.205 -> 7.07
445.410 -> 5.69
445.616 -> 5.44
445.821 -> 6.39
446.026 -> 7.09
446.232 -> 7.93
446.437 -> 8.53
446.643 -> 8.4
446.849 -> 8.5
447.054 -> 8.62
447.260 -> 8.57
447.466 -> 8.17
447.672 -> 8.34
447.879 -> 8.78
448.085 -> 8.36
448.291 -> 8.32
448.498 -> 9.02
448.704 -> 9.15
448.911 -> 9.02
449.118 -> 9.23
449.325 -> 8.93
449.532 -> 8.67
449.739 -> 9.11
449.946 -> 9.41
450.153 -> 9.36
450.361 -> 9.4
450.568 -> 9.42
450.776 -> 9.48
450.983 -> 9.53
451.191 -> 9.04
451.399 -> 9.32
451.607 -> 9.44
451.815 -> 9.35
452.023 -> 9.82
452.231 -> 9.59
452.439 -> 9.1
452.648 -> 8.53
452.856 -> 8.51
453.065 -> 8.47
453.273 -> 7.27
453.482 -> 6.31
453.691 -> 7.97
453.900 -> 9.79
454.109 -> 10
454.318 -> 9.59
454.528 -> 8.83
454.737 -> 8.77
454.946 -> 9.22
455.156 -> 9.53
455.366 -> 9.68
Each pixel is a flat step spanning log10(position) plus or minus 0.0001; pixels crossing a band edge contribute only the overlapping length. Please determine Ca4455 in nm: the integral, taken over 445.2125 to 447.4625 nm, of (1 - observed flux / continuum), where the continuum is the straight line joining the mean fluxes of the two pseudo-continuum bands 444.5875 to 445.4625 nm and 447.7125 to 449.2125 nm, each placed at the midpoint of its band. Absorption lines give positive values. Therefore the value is 0.11 nm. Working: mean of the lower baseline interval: 7.3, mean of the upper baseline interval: 8.81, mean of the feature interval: 7.53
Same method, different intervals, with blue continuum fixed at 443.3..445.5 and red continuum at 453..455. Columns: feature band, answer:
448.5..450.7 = -0.33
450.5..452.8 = -0.29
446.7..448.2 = -0.16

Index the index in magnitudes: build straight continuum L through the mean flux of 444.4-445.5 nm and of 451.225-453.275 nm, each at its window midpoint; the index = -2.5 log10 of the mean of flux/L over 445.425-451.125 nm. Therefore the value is -0.05 mag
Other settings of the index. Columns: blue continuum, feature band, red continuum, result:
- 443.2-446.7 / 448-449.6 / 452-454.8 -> -0.12 mag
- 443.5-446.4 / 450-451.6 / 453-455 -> -0.16 mag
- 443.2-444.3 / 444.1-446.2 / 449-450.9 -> 0.07 mag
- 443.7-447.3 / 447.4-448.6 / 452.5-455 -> -0.08 mag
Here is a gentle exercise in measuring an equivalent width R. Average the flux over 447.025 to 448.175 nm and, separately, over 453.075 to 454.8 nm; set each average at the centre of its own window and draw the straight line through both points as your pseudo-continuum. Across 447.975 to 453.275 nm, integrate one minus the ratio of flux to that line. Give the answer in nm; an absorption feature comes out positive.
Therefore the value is -0.35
